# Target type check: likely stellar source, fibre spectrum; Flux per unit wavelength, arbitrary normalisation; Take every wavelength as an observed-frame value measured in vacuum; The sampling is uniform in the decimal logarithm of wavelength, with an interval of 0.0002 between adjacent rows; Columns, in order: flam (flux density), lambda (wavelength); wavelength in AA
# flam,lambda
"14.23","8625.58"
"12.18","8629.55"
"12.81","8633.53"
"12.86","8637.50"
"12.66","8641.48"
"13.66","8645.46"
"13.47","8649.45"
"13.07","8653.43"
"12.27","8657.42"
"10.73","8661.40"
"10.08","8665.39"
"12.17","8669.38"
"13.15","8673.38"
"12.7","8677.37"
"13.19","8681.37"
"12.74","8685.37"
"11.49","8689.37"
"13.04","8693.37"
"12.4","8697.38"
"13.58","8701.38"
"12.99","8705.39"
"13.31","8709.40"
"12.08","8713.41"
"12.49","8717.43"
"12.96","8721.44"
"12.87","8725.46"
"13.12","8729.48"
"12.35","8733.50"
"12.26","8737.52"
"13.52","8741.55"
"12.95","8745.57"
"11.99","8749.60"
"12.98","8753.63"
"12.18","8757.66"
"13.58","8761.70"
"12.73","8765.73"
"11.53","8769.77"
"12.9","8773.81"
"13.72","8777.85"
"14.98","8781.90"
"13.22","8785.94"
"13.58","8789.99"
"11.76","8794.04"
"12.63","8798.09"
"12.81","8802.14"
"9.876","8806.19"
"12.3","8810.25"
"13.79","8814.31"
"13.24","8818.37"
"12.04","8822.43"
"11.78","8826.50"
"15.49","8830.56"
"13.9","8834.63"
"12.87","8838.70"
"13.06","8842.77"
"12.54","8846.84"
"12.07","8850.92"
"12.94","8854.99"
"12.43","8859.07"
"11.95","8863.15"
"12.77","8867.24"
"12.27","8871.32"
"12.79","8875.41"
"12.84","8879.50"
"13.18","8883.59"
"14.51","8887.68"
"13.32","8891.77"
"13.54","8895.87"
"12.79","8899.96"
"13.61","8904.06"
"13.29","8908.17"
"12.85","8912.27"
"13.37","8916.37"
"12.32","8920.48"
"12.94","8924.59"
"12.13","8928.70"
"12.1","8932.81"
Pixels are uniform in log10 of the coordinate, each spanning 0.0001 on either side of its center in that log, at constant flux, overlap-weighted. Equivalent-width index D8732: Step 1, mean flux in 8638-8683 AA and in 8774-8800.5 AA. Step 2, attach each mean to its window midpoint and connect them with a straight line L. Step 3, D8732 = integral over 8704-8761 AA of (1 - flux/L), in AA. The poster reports 0.9 AA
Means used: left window 12.5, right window 13.3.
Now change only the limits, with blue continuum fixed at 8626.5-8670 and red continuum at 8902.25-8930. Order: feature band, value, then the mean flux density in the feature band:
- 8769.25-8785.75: -1.0 AA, 13.4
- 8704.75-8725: -0.3 AA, 12.8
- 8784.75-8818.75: 0.5 AA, 12.5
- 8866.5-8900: -0.7 AA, 13.1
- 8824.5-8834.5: -0.7 AA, 13.7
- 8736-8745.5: -0.3 AA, 12.9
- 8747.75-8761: 0.1 AA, 12.5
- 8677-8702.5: -0.4 AA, 12.7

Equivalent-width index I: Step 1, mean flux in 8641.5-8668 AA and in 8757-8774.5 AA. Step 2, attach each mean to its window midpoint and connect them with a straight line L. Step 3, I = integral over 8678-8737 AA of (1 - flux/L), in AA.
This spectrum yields -1.6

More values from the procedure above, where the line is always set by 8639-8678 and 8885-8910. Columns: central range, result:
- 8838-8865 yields 1.52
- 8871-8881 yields 0.54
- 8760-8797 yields -0.42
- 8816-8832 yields 0.12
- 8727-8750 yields 0.02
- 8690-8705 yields -0.35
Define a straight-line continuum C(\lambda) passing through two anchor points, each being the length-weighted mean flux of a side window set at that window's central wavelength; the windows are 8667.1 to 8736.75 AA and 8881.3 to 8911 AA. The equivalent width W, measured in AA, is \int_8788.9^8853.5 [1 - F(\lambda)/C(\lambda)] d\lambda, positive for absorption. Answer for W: 2.2 AA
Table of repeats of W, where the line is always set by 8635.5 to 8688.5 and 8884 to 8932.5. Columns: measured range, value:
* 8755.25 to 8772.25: 0.3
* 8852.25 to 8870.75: 0.7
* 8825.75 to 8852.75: -0.5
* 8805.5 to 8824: 0.7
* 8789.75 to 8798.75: 0.2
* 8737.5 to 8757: -0.1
